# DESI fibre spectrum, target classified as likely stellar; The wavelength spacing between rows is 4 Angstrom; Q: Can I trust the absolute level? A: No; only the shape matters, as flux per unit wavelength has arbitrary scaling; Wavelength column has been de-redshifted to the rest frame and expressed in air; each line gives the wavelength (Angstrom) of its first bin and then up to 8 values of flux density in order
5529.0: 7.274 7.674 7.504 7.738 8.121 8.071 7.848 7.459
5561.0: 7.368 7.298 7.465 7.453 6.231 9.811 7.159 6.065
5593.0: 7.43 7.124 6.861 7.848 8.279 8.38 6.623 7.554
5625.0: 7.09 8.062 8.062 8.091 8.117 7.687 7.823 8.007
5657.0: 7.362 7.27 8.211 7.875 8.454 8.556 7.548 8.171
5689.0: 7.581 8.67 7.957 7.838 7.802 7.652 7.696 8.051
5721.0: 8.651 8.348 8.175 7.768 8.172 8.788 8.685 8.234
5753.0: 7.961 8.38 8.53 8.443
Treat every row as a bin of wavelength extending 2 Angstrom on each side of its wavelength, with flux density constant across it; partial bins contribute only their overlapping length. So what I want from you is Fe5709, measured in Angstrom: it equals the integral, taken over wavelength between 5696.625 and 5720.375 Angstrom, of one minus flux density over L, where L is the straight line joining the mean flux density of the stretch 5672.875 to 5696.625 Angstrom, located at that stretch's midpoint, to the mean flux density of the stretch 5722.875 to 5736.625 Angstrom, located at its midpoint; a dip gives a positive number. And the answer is 0.7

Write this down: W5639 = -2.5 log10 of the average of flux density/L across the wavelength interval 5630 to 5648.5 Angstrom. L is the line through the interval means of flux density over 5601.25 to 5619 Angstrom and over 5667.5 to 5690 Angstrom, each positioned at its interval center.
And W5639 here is -0.02 mag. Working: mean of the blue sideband 7.69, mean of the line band 7.98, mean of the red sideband 8.05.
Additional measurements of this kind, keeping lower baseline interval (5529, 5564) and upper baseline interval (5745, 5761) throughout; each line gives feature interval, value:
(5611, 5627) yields 0.07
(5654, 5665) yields 0.07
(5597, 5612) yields 0.03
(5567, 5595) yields 0.06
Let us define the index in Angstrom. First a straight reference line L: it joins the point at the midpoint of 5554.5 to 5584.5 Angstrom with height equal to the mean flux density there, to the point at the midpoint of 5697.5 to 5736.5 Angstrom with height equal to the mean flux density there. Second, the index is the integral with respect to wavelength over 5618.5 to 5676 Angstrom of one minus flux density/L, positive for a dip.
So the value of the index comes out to -0.3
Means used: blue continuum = 7.57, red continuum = 8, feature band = 7.84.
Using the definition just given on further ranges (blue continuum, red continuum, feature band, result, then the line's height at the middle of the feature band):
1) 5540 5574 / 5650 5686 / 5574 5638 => 1.99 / 7.77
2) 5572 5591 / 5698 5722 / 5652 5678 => -0.74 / 7.72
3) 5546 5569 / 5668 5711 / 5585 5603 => 1.92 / 7.73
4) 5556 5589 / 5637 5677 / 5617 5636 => 0.35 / 7.74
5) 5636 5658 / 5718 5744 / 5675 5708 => 0.40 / 8.1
